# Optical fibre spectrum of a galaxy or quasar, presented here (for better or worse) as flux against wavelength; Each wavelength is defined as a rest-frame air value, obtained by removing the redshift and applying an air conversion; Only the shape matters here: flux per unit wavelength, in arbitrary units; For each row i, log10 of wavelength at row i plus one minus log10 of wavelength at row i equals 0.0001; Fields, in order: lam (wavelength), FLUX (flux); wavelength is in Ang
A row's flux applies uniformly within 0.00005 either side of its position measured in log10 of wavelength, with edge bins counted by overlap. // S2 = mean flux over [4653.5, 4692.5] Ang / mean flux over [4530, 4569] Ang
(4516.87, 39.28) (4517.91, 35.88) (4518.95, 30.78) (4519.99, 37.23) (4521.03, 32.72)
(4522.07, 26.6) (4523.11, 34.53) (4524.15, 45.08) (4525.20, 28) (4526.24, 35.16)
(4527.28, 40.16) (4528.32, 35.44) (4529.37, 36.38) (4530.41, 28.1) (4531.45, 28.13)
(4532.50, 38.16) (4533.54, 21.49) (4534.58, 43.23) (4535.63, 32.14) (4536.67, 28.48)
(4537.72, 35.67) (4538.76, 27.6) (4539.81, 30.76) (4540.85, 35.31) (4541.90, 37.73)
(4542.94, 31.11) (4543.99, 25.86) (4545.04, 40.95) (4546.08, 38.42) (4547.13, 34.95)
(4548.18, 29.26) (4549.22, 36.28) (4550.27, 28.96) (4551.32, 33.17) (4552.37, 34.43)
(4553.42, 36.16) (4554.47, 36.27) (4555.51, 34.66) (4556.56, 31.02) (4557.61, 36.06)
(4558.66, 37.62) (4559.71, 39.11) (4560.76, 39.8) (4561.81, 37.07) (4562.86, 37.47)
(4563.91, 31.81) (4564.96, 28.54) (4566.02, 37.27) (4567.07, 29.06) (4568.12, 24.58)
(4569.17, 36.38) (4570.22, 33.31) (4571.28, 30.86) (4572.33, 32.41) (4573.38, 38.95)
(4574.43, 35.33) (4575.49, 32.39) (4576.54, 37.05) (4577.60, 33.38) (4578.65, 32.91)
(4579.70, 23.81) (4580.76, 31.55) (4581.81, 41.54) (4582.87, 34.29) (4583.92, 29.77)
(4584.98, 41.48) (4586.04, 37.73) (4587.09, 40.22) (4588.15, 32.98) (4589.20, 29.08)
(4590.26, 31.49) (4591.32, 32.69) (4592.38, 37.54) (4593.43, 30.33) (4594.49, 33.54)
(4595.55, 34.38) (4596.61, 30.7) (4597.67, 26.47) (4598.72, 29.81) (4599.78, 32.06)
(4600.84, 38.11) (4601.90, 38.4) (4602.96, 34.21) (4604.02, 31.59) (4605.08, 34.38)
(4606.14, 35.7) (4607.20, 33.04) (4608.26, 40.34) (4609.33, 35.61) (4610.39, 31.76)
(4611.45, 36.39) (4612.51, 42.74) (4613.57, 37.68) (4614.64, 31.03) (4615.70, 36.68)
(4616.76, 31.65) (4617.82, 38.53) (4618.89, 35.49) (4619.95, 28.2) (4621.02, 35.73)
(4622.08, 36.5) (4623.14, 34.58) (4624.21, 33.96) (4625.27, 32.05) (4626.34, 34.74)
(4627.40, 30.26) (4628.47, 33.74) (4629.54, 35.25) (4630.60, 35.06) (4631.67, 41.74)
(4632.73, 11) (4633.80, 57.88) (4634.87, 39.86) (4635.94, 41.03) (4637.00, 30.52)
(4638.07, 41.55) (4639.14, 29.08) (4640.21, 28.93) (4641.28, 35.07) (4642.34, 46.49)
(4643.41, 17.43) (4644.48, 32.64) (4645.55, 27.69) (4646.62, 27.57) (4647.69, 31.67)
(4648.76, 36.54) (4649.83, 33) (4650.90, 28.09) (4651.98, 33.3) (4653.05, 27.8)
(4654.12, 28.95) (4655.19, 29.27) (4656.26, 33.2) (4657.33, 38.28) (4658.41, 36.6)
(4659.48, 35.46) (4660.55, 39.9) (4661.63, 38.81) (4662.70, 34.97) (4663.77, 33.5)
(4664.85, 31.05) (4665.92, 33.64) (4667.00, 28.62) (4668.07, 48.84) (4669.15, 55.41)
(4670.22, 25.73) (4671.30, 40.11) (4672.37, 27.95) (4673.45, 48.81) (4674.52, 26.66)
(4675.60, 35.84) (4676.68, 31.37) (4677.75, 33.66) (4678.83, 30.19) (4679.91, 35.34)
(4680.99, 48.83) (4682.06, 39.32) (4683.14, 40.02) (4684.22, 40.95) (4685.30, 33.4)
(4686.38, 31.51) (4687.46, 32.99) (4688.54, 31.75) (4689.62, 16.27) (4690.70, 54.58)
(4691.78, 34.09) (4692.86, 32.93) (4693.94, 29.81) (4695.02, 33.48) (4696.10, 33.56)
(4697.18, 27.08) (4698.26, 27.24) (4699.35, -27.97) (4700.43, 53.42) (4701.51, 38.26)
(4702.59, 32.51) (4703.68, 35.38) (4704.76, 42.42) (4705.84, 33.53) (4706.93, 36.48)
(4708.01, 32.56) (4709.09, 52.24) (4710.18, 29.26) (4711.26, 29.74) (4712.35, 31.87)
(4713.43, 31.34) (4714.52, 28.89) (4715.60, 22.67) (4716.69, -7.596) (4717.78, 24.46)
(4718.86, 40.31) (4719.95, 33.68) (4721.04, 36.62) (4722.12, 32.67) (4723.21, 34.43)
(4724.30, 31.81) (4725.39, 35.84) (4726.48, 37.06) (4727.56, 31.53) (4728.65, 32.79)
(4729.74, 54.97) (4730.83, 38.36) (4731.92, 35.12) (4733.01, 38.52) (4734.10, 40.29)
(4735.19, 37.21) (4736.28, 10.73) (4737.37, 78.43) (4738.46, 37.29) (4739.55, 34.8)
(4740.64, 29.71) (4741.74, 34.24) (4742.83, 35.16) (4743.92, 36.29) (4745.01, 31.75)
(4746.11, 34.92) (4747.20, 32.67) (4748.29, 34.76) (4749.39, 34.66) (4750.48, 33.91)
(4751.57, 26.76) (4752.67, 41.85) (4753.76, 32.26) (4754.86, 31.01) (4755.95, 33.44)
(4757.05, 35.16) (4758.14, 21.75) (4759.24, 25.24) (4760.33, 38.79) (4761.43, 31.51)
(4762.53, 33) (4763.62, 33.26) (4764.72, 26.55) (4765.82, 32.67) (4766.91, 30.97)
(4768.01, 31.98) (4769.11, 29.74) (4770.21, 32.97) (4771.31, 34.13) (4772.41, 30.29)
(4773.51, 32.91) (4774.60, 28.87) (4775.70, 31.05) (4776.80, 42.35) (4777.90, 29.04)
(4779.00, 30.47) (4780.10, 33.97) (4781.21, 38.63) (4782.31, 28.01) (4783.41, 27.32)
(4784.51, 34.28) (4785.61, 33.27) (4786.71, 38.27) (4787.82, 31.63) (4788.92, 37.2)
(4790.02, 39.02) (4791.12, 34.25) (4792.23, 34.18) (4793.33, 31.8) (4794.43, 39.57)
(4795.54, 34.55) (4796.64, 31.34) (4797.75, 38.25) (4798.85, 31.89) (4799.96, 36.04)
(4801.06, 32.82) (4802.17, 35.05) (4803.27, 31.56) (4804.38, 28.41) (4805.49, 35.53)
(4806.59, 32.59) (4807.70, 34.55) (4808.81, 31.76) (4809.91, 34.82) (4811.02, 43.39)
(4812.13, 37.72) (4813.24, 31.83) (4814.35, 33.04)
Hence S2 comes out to 1.1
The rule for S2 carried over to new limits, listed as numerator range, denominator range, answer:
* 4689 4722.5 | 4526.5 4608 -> 0.91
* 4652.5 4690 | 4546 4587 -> 1.02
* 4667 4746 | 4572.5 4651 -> 1.00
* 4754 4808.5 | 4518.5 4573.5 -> 0.97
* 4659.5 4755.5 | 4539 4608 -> 1.01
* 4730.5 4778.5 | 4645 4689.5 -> 0.97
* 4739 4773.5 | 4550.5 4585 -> 0.95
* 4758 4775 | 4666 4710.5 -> 0.90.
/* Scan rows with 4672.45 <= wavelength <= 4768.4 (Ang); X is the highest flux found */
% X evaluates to 78.43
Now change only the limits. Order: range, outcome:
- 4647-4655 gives 36.54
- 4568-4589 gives 41.54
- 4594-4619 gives 42.74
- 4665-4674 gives 55.41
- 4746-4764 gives 41.85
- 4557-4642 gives 57.88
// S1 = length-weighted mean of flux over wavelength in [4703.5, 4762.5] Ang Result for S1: 33.9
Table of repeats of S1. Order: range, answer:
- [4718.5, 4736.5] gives 35.8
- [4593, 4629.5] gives 34.1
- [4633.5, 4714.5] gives 34.1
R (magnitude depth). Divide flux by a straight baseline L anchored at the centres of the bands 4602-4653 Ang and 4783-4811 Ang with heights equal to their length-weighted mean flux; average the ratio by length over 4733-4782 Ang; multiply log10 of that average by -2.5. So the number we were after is 0.02 mag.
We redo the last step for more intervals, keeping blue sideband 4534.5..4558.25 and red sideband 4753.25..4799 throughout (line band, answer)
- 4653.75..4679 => -0.07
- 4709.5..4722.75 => 0.18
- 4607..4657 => -0.02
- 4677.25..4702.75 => 0.02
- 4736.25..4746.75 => -0.14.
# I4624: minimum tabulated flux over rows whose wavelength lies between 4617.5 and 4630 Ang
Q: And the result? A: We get 28.2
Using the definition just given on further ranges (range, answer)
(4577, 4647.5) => 11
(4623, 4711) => -27.97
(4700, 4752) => -7.596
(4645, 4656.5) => 27.57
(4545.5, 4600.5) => 23.81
